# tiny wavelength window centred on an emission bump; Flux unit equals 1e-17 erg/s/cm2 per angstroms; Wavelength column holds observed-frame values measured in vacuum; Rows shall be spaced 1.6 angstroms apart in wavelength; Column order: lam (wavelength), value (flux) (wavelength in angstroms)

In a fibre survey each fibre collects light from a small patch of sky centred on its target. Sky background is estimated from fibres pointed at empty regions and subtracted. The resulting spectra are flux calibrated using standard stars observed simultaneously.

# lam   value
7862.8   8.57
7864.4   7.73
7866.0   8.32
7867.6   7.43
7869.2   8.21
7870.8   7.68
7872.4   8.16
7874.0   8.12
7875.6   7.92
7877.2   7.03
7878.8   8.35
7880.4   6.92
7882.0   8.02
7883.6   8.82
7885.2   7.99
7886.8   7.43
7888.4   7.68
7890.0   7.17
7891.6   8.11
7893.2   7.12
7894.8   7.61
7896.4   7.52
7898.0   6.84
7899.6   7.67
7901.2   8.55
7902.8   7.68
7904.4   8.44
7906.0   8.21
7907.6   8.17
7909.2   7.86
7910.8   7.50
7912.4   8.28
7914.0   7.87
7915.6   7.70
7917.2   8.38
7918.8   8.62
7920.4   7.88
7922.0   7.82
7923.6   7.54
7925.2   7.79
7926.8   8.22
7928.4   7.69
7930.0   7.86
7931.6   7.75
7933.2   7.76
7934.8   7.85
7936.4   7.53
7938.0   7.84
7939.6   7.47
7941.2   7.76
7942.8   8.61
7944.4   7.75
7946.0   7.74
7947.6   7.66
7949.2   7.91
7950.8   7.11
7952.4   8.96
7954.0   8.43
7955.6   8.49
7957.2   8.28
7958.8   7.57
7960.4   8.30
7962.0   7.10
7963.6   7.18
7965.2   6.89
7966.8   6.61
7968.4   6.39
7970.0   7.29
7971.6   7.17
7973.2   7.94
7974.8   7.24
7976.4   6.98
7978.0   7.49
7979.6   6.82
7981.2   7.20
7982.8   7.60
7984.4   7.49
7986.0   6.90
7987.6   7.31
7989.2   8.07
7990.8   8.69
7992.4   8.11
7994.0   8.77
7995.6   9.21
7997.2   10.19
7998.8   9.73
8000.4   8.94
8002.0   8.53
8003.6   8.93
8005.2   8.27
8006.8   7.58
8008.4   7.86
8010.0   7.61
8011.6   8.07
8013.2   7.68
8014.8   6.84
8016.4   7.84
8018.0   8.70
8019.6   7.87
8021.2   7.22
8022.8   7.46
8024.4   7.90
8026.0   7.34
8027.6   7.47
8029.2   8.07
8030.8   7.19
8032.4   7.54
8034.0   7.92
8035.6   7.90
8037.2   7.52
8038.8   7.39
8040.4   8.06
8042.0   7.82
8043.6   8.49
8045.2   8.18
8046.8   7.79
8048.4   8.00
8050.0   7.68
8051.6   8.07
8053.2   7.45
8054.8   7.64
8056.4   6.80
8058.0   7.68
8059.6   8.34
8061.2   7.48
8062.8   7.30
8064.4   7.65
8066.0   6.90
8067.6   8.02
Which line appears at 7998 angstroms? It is [N II]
